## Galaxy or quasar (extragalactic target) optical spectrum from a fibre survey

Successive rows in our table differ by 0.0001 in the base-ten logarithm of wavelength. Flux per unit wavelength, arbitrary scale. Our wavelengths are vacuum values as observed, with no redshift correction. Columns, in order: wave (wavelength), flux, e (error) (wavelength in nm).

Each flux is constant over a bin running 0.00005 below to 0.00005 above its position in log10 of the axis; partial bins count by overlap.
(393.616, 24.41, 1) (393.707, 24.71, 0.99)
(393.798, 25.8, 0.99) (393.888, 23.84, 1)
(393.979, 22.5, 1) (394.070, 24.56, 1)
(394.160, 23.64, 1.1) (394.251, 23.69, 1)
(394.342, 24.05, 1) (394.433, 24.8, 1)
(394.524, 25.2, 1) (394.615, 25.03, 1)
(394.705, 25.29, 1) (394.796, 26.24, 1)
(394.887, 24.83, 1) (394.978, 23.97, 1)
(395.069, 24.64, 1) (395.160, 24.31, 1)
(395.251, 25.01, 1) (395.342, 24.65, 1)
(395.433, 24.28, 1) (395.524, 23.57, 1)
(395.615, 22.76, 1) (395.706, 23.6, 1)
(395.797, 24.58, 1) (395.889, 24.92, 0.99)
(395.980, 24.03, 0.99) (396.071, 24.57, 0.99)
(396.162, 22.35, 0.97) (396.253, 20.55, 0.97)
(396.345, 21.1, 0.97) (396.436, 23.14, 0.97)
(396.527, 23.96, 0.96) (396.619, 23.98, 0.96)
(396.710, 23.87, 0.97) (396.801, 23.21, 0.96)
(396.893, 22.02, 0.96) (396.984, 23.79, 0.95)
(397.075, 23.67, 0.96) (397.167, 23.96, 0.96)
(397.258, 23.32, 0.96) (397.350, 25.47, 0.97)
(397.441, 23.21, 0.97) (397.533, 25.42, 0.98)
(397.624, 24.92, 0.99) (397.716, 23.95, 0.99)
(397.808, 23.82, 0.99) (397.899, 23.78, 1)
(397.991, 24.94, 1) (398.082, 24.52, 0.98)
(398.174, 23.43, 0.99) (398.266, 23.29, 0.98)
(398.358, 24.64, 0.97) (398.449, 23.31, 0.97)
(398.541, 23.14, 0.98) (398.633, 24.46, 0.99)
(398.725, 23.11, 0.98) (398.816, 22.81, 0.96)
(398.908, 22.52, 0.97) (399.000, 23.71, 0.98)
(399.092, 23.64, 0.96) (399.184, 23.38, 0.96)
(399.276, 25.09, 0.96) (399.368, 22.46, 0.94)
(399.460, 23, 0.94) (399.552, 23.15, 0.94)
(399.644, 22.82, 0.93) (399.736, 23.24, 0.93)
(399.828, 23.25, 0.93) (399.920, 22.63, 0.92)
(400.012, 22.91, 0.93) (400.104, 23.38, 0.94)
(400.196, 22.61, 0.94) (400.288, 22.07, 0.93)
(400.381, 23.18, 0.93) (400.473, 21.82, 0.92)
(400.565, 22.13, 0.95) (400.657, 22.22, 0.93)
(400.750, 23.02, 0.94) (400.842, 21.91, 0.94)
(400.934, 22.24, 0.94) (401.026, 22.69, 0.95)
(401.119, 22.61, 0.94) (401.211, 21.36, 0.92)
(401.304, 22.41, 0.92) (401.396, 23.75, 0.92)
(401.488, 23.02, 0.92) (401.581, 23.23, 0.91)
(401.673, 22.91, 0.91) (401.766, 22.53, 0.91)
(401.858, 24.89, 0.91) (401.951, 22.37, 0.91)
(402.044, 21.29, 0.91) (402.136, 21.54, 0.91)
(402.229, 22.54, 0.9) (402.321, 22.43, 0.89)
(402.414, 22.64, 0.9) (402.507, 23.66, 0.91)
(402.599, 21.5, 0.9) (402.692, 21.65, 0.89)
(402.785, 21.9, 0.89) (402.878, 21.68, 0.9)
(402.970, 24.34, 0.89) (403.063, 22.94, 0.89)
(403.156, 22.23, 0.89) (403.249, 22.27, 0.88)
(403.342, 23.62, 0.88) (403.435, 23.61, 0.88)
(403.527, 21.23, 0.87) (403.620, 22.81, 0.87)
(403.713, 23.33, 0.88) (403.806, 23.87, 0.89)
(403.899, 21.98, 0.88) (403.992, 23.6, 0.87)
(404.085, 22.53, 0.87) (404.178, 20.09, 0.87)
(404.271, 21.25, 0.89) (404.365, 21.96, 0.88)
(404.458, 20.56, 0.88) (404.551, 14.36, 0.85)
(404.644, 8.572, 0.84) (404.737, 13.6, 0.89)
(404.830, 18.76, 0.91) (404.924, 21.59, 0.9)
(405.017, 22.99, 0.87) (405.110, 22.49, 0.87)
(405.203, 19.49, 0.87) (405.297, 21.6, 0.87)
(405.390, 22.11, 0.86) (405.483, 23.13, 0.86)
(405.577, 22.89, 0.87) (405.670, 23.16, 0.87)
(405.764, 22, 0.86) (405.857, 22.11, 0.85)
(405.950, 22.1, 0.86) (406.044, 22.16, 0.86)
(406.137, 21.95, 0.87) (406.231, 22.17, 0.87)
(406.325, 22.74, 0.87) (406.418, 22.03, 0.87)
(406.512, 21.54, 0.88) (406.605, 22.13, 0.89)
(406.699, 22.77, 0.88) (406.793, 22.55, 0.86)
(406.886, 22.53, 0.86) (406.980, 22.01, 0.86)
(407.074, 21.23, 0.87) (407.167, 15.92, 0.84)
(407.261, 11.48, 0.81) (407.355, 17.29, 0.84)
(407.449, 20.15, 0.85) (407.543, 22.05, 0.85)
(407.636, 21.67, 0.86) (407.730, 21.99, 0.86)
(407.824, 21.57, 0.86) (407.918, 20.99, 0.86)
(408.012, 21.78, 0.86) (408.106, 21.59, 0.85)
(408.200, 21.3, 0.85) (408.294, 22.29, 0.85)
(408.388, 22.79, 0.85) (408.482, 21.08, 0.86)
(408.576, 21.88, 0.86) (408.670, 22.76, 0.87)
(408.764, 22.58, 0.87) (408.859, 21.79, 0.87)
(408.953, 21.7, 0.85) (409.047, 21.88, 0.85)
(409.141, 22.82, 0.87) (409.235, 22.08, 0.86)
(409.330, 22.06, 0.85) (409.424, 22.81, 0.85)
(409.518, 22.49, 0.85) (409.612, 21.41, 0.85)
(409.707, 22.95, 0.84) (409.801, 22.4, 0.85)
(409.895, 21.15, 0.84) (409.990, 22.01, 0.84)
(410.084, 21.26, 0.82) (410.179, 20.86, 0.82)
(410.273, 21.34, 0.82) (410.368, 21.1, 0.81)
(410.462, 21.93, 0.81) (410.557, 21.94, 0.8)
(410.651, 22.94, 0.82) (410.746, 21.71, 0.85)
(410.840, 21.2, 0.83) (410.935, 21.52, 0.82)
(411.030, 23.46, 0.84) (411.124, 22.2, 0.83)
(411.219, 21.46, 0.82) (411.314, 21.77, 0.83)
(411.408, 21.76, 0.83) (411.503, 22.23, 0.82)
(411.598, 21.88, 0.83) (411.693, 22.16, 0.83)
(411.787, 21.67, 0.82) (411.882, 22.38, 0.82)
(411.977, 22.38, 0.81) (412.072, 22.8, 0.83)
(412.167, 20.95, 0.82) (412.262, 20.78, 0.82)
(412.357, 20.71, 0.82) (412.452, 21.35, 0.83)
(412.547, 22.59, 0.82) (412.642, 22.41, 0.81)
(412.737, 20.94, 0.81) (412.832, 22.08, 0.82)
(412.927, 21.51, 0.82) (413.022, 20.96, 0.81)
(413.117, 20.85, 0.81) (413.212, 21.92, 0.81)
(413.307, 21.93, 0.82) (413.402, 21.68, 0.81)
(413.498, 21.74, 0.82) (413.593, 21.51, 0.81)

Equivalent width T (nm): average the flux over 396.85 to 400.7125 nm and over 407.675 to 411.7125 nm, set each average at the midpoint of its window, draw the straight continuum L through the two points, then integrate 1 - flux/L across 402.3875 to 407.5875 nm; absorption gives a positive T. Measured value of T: 0.31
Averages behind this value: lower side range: 23.4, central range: 21.2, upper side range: 21.9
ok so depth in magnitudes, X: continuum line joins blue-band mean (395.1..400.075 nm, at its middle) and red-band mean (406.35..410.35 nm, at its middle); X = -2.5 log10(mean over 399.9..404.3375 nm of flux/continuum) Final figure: 0.01 mag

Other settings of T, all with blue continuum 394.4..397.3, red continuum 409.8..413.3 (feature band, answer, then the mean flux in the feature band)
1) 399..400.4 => 0.014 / 23.1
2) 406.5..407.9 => 0.119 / 20.4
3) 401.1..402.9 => 0.044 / 22.5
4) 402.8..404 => 0.002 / 22.8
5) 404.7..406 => 0.072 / 21.3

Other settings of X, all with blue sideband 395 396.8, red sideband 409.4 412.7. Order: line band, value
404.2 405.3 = 0.20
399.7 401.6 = 0.02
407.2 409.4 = 0.05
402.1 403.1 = 0.02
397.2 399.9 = -0.02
